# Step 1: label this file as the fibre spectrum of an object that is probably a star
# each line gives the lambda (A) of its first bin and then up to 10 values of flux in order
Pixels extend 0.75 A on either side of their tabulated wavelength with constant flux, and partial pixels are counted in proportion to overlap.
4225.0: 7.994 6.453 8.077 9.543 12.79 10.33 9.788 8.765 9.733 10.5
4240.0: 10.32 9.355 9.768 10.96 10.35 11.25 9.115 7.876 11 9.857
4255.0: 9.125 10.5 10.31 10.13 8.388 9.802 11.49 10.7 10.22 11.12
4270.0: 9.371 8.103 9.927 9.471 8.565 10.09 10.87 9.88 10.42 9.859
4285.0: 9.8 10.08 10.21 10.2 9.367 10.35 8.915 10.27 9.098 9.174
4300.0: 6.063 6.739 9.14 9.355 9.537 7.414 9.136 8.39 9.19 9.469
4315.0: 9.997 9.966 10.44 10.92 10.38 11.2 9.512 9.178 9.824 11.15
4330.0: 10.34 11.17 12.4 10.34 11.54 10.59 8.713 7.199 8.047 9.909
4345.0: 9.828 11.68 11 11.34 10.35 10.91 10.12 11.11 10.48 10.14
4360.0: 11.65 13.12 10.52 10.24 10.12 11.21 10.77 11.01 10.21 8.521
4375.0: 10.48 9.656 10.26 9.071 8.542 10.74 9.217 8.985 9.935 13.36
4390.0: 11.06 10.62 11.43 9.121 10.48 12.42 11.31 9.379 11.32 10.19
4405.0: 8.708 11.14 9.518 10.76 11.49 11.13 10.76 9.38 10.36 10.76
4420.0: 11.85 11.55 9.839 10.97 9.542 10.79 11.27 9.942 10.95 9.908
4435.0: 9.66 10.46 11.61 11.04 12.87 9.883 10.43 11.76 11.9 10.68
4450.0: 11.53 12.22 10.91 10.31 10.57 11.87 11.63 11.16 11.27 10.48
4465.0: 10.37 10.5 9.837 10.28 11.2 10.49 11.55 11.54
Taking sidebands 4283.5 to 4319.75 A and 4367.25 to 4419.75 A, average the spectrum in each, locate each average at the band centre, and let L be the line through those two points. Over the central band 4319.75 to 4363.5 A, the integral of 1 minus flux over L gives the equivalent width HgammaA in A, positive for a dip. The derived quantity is -3.2 A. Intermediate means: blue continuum 9.29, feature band 10.5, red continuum 10.4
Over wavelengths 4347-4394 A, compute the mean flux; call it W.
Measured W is 10.5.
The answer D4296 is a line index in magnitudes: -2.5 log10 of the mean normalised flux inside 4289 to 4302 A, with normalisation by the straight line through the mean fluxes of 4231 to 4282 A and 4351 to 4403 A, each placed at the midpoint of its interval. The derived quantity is 0.14 mag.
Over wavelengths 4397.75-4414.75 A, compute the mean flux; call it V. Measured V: 10.6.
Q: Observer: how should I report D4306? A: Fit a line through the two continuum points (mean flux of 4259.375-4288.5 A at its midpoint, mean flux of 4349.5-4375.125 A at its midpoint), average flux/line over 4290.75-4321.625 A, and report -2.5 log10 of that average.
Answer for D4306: 0.11 mag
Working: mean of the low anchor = 9.92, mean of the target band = 9.2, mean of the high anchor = 10.7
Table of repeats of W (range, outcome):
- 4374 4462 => 10.7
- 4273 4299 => 9.81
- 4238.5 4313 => 9.61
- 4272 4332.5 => 9.63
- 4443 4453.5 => 11.3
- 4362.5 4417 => 10.4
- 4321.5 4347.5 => 10.2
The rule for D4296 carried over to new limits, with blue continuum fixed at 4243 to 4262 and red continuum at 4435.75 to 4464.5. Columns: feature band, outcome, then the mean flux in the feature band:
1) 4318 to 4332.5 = -0.01 mag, 10.4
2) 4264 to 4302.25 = 0.06 mag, 9.59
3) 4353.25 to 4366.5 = -0.03 mag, 10.8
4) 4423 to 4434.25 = 0.06 mag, 10.4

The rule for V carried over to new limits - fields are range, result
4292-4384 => 9.96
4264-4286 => 9.94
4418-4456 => 10.9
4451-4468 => 11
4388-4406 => 10.8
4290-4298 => 9.61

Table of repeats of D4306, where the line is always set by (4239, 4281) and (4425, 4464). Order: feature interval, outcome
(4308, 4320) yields 0.07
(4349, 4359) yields -0.02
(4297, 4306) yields 0.22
